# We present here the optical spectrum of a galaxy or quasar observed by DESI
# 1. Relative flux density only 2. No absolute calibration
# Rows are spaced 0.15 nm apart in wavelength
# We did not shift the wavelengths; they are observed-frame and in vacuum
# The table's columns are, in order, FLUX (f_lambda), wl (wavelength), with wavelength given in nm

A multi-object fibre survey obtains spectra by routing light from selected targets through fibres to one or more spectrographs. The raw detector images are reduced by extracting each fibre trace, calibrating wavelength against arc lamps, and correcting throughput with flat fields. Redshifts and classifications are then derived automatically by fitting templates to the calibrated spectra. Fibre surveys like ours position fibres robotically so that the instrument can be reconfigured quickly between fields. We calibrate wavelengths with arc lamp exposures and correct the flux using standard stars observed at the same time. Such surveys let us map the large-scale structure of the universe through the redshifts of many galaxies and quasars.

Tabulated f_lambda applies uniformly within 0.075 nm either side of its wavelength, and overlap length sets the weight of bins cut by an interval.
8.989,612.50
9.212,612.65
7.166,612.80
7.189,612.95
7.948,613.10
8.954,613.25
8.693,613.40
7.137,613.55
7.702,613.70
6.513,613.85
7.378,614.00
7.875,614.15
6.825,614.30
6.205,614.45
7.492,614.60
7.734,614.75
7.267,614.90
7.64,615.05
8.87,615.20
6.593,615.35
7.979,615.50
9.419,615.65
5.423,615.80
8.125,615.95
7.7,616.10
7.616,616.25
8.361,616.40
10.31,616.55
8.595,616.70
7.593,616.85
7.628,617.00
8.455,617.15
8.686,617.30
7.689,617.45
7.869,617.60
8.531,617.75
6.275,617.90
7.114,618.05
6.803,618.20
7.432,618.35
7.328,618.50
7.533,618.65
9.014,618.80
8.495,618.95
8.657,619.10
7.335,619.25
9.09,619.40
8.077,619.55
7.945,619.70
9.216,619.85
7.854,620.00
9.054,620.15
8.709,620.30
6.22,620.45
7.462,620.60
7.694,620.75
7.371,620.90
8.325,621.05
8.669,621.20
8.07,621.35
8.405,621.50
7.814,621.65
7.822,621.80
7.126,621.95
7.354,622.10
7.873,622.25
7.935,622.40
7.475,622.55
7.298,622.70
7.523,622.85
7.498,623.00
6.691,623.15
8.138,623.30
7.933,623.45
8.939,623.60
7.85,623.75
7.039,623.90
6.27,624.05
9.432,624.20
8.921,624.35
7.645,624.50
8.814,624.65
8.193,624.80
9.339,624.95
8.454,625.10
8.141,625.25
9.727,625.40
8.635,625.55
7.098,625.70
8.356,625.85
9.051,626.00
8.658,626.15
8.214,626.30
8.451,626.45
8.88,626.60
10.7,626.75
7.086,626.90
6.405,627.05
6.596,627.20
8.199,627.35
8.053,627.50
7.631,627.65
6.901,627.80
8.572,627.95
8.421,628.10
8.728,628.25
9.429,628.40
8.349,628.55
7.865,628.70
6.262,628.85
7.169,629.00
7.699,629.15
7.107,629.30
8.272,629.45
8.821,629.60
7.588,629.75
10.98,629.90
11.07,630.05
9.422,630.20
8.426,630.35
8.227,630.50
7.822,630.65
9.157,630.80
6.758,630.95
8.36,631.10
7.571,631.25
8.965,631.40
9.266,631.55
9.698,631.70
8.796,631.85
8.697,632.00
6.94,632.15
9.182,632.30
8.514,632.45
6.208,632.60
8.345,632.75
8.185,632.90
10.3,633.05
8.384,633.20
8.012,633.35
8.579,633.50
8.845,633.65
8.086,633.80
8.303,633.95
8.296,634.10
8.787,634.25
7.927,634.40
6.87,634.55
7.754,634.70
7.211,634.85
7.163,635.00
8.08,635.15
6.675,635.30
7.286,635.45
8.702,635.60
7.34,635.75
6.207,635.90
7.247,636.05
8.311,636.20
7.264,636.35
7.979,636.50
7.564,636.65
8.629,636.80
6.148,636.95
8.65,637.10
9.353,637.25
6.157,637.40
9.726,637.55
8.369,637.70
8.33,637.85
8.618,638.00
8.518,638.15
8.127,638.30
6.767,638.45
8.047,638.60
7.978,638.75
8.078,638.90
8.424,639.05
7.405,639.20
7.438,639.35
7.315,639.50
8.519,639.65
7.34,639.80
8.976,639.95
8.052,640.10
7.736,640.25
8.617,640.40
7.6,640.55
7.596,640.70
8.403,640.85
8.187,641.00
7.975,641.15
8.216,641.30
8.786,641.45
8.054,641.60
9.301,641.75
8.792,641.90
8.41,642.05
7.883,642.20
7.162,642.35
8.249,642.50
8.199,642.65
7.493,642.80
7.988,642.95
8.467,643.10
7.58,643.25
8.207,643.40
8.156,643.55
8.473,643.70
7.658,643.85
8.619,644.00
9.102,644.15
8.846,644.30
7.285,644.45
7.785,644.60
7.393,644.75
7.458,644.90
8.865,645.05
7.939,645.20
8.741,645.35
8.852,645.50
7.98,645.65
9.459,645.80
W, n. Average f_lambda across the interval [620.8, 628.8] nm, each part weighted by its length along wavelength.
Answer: 8.08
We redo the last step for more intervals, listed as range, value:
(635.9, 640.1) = 7.94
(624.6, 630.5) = 8.35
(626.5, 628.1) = 7.94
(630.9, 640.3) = 8.03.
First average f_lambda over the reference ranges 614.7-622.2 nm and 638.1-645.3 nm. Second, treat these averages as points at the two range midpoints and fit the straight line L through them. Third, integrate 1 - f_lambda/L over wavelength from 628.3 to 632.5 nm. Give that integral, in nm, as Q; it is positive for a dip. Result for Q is -0.232 nm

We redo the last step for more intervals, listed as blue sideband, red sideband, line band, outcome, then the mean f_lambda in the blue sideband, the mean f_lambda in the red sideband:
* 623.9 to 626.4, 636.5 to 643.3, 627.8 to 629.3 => 0.067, 8.39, 8.07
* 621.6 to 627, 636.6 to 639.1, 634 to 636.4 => 0.152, 8.11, 8.09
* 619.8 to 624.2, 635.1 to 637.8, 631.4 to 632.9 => -0.125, 7.8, 7.76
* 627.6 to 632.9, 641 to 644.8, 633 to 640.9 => 0.274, 8.32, 8.17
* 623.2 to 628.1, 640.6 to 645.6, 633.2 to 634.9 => 0.021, 8.19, 8.18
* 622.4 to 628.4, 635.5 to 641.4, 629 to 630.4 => -0.118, 8.12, 7.95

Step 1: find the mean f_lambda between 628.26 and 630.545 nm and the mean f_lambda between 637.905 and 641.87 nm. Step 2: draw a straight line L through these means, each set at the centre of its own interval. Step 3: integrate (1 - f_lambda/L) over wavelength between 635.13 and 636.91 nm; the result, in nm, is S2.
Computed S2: 0.143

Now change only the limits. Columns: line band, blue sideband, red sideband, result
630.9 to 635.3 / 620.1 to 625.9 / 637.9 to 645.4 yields -0.08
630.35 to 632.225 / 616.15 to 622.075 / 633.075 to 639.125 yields -0.09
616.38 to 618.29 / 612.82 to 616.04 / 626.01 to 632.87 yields -0.07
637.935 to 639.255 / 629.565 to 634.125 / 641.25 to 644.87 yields 0.05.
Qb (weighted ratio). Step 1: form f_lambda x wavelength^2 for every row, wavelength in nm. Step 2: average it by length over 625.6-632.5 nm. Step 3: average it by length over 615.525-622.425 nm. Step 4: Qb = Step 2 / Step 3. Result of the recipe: 1.08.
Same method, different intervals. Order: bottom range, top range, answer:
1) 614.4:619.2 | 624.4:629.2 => 1.08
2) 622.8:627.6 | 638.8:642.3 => 1.05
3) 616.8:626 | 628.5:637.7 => 1.06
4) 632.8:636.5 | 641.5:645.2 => 1.06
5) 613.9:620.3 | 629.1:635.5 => 1.10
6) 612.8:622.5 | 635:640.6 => 1.07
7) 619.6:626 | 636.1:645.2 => 1.07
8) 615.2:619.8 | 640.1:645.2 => 1.11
